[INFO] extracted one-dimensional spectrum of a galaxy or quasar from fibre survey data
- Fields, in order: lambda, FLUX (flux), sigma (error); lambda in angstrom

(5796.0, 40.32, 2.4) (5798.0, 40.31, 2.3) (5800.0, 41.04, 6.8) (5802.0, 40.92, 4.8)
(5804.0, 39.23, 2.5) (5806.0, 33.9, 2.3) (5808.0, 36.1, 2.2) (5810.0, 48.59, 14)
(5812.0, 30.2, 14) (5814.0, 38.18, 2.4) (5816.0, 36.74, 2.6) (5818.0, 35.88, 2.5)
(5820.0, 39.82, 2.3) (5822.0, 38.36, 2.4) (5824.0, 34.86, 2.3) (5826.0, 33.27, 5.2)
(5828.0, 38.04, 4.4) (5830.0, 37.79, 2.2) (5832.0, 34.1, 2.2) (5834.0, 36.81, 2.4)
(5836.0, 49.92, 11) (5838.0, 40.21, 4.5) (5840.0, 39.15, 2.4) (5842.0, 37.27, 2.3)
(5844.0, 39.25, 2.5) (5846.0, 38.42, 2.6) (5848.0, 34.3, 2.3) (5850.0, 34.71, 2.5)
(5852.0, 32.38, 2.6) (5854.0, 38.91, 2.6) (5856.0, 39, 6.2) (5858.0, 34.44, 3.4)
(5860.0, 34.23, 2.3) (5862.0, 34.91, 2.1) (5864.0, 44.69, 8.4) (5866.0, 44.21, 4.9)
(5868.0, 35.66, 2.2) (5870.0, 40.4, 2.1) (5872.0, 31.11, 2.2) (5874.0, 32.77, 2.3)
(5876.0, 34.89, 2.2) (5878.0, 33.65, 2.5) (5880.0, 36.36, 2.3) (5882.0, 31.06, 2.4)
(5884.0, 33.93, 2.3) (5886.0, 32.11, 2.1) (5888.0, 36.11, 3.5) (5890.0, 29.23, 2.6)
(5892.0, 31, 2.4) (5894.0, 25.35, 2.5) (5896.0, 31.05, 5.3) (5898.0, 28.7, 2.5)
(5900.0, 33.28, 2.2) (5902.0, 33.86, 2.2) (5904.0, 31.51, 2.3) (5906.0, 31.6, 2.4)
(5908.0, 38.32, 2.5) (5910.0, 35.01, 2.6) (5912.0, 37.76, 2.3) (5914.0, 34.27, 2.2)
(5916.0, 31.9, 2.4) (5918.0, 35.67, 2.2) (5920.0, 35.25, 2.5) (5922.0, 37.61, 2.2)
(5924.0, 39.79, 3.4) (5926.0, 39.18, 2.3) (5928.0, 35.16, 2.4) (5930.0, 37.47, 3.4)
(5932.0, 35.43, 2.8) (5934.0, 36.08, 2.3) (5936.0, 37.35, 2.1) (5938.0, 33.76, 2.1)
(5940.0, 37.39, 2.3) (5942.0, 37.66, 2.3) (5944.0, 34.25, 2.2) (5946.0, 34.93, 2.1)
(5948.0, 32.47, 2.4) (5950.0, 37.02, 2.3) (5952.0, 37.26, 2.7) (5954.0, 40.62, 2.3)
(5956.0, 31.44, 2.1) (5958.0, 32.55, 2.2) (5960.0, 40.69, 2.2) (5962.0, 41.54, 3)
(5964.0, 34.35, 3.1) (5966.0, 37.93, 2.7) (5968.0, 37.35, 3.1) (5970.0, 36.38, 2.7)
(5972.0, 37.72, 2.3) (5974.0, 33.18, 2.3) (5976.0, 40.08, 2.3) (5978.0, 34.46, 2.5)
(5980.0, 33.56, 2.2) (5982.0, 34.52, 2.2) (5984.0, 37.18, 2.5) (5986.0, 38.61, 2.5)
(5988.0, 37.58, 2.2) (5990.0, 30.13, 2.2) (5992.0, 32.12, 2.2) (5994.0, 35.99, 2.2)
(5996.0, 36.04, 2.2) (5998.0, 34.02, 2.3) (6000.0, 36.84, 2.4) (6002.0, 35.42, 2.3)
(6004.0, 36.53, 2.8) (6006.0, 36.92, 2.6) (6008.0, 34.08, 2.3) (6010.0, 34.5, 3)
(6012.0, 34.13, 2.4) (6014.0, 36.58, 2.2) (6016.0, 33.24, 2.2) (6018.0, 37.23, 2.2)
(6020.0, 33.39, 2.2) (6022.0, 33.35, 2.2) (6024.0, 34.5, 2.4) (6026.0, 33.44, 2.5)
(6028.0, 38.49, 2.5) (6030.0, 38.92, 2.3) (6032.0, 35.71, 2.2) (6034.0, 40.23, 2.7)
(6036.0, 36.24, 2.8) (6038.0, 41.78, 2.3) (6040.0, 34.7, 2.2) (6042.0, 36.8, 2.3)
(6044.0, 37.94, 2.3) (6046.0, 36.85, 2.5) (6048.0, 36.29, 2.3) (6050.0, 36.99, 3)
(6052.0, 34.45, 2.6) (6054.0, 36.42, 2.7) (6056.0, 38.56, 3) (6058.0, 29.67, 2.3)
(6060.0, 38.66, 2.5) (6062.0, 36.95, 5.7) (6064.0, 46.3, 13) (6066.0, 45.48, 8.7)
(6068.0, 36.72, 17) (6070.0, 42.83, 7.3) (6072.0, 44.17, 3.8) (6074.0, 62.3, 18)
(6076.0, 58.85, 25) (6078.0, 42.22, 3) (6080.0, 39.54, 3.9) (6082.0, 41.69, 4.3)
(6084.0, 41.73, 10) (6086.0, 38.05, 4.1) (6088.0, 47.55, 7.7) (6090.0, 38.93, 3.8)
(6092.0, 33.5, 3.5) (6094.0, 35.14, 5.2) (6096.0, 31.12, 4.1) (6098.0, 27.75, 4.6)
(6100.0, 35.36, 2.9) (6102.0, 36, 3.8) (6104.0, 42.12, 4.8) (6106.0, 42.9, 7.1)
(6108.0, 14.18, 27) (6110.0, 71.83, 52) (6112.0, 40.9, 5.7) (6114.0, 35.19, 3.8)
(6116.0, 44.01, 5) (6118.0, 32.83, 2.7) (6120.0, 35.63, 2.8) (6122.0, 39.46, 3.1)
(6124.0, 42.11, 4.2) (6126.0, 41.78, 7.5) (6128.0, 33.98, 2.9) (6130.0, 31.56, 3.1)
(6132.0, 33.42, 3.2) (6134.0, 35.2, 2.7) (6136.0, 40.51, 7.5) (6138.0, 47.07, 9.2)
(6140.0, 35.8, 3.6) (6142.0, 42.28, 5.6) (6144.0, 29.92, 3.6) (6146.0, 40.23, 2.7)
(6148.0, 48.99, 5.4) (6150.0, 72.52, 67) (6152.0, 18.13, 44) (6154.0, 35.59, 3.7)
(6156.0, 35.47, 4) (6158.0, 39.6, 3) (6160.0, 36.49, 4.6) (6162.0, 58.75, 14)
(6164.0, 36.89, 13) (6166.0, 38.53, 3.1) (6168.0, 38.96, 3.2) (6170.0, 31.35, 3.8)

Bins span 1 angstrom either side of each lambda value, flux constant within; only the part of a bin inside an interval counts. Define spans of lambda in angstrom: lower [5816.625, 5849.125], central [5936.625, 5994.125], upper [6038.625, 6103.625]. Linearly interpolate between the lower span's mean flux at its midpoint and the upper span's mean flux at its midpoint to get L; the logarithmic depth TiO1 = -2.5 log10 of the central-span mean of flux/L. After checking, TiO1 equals 0.08 mag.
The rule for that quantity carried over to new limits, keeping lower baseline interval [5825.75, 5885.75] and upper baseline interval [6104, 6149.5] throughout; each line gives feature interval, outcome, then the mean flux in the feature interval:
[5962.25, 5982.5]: 0.05 mag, 36.2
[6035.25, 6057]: 0.05 mag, 37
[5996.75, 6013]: 0.09 mag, 35.3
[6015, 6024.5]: 0.12 mag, 34.3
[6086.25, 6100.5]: 0.10 mag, 35.8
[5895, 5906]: 0.18 mag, 31.7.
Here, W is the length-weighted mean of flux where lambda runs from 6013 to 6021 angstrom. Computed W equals 35.1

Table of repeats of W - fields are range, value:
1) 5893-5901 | 29.6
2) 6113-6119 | 37.3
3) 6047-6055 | 36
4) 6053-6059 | 34.9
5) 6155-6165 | 41.4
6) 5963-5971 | 36.5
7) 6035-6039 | 39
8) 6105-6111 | 43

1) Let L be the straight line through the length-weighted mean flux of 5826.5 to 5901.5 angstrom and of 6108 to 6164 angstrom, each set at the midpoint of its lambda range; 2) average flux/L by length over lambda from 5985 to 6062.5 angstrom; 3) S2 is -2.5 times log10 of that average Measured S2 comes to 0.07 mag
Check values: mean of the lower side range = 35.6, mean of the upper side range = 40.2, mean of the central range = 35.9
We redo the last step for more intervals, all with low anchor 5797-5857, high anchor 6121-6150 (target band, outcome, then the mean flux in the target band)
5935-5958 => 0.088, 35.7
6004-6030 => 0.115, 35.2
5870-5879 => 0.130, 33.9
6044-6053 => 0.086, 36.3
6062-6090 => -0.133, 44.7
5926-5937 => 0.059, 36.6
